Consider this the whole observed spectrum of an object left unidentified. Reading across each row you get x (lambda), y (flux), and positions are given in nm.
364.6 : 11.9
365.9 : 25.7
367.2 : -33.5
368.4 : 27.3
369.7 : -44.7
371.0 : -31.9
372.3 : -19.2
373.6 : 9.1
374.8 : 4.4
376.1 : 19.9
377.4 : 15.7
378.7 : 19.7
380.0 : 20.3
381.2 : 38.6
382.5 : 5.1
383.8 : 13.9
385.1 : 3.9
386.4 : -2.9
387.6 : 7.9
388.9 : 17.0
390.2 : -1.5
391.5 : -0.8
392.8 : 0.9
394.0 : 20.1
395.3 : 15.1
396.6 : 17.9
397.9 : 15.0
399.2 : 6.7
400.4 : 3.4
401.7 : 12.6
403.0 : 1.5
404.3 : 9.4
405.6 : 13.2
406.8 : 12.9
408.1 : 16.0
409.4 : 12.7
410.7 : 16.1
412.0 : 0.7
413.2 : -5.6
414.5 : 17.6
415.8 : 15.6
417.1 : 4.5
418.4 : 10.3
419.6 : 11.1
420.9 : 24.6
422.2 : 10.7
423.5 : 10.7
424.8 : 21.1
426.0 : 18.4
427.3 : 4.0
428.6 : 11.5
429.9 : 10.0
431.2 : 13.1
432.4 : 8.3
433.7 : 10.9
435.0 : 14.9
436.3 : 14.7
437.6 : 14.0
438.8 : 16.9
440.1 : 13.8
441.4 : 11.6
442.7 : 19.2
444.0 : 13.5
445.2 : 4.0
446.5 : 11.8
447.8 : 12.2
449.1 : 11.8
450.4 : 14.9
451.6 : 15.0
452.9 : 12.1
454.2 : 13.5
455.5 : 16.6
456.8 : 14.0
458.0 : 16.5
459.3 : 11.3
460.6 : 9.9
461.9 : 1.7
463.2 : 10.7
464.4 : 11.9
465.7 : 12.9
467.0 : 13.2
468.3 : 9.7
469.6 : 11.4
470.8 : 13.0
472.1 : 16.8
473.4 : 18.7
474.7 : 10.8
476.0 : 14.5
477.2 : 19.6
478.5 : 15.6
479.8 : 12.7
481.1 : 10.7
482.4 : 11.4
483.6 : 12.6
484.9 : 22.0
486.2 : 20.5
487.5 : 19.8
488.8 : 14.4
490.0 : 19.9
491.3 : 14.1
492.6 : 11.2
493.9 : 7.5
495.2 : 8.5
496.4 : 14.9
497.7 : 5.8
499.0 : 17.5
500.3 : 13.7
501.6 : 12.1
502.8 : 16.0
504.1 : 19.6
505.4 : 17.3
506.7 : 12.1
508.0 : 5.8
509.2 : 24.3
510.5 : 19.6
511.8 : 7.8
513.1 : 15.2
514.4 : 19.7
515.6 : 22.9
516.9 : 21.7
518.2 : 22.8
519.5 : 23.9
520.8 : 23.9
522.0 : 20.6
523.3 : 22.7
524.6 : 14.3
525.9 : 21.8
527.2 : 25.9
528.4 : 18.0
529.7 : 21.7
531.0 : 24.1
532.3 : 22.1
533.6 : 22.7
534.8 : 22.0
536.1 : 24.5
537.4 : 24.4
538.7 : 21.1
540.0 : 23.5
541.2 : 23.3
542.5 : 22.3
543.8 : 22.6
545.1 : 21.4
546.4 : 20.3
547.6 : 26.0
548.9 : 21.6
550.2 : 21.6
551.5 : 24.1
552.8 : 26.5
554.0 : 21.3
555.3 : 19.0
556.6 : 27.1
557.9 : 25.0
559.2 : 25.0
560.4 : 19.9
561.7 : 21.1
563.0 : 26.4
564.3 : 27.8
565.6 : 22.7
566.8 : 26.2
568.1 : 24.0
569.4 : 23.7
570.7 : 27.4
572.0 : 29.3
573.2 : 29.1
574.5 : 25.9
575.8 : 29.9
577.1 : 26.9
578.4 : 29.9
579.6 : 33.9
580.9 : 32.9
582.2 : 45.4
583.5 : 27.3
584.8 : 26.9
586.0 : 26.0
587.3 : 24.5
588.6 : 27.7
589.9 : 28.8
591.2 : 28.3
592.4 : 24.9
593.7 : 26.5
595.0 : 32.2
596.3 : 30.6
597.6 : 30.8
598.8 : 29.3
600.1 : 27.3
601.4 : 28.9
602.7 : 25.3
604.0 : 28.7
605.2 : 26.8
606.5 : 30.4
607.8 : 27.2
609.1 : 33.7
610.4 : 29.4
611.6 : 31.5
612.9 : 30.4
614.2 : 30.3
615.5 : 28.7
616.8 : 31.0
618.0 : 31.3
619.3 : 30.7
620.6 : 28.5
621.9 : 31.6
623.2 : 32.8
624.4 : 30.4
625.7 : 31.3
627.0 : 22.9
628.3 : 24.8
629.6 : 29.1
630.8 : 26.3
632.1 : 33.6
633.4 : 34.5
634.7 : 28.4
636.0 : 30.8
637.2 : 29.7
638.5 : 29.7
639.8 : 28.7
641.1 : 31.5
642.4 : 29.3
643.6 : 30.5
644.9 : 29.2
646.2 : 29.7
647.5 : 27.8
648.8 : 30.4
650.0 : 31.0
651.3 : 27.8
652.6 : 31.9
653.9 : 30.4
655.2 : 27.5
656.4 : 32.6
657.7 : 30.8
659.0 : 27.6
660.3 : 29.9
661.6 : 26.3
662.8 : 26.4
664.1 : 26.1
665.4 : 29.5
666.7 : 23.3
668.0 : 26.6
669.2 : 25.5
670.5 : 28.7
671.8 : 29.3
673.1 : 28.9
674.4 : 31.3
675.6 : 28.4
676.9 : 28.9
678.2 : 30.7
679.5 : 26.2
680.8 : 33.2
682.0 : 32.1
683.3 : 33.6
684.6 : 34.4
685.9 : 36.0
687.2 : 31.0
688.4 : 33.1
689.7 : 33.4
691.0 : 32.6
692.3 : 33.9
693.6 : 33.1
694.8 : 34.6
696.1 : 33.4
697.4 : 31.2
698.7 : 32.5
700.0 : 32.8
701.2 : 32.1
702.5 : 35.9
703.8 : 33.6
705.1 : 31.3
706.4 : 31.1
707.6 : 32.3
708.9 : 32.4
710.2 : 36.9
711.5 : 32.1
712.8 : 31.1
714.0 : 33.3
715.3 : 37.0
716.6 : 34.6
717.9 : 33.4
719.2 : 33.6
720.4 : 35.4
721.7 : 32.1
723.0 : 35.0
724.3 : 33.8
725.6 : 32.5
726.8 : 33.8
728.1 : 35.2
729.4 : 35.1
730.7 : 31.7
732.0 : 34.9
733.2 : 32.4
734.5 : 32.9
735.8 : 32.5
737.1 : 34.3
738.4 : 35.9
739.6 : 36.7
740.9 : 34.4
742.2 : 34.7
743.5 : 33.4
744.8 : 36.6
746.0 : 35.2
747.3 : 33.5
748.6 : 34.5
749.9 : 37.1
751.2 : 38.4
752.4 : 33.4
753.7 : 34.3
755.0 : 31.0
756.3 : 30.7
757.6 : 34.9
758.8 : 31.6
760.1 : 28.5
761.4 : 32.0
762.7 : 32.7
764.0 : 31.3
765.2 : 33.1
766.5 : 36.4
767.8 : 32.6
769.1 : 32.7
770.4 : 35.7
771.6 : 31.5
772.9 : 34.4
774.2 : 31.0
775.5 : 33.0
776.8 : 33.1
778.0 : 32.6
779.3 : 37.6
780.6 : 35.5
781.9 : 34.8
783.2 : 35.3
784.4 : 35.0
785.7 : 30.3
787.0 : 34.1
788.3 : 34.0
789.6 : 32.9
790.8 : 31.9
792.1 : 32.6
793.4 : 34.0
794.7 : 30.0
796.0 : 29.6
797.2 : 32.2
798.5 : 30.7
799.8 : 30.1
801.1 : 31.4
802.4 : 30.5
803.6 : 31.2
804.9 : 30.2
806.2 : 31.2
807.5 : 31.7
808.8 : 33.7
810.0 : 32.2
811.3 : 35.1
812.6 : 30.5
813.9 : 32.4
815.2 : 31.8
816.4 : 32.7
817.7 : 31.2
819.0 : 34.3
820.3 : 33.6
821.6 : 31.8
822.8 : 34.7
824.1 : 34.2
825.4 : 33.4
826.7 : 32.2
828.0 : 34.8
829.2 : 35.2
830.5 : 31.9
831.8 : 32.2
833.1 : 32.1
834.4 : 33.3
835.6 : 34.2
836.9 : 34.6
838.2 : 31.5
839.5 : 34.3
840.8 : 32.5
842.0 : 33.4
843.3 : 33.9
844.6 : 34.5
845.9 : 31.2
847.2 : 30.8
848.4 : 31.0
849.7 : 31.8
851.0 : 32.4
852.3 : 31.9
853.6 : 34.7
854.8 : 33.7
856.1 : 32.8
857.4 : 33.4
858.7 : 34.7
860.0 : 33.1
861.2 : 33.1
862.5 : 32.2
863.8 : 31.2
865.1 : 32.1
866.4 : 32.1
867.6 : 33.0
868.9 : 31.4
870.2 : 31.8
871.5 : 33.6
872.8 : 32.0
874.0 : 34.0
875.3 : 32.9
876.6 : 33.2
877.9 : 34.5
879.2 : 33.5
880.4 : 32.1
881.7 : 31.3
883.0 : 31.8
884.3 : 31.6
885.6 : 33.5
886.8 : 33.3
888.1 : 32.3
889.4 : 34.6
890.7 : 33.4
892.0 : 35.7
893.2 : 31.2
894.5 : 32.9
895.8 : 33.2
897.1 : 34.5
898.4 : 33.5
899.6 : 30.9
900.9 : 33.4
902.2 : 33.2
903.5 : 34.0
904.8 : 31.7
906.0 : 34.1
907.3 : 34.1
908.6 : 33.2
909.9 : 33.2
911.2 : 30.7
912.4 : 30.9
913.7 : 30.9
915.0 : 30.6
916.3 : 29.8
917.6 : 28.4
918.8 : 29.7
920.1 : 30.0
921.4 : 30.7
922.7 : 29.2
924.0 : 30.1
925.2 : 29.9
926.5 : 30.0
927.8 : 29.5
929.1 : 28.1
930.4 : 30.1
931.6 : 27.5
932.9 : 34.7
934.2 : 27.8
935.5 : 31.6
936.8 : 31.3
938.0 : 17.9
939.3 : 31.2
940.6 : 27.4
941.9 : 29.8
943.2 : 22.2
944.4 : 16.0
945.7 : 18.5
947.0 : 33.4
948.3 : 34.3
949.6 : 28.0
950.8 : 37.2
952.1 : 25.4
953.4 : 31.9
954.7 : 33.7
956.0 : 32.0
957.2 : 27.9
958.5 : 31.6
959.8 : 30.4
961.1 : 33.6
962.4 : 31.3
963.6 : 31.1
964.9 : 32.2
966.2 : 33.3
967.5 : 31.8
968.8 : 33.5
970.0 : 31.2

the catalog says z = 0.290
